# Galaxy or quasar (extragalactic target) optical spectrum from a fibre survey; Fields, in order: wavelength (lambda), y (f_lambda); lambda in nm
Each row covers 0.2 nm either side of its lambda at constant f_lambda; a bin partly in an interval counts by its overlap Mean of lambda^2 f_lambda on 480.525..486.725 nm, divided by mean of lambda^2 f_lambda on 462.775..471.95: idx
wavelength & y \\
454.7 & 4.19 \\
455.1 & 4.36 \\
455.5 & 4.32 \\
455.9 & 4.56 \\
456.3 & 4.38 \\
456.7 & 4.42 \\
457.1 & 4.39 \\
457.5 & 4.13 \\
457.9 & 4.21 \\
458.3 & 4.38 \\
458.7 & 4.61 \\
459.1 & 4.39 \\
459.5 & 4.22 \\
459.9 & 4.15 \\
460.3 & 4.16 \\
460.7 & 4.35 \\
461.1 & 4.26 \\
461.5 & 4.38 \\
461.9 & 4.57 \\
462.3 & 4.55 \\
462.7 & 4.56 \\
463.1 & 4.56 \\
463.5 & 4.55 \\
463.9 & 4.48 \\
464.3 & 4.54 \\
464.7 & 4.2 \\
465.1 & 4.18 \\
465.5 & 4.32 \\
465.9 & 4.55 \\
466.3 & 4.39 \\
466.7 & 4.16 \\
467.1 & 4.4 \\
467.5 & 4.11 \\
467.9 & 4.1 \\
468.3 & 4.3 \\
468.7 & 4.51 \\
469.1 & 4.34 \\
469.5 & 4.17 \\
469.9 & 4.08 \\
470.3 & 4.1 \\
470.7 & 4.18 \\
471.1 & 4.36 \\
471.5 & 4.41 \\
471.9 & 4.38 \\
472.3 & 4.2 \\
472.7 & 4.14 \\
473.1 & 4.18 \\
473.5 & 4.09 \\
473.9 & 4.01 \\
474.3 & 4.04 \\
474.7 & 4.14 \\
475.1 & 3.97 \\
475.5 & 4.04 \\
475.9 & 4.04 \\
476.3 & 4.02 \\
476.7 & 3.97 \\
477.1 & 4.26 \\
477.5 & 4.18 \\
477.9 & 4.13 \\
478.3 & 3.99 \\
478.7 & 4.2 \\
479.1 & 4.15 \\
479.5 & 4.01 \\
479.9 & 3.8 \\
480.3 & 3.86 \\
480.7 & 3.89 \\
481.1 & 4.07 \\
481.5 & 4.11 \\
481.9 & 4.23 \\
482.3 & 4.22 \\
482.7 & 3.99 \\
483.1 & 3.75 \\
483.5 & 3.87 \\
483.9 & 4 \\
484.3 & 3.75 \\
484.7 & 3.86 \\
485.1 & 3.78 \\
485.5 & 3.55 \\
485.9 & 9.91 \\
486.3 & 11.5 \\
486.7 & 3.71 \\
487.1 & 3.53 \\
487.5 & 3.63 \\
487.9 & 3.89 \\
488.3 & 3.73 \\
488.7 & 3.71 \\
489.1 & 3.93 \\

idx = 1.19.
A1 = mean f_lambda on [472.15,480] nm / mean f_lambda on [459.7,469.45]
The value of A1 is 0.9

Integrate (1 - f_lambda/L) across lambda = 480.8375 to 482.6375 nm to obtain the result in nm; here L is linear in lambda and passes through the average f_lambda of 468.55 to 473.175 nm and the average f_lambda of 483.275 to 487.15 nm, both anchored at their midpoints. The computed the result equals 0.30 nm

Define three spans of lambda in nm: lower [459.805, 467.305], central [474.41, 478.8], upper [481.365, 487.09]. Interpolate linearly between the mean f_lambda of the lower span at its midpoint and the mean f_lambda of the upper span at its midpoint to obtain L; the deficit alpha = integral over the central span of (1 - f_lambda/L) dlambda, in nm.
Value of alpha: 0.55 nm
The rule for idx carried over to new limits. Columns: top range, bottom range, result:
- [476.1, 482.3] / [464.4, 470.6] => 1.00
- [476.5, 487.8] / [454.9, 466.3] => 1.11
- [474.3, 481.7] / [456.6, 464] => 1.00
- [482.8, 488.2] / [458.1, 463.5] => 1.21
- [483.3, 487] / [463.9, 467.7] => 1.33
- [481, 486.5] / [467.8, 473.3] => 1.22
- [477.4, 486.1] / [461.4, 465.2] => 1.03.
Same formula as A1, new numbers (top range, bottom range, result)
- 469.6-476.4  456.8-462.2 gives 0.96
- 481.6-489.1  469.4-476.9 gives 1.10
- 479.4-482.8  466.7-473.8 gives 0.95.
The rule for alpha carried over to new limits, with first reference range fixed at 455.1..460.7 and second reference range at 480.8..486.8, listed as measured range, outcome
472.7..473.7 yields 0.11 nm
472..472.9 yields 0.08 nm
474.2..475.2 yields 0.13 nm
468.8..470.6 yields 0.14 nm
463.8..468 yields 0.16 nm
